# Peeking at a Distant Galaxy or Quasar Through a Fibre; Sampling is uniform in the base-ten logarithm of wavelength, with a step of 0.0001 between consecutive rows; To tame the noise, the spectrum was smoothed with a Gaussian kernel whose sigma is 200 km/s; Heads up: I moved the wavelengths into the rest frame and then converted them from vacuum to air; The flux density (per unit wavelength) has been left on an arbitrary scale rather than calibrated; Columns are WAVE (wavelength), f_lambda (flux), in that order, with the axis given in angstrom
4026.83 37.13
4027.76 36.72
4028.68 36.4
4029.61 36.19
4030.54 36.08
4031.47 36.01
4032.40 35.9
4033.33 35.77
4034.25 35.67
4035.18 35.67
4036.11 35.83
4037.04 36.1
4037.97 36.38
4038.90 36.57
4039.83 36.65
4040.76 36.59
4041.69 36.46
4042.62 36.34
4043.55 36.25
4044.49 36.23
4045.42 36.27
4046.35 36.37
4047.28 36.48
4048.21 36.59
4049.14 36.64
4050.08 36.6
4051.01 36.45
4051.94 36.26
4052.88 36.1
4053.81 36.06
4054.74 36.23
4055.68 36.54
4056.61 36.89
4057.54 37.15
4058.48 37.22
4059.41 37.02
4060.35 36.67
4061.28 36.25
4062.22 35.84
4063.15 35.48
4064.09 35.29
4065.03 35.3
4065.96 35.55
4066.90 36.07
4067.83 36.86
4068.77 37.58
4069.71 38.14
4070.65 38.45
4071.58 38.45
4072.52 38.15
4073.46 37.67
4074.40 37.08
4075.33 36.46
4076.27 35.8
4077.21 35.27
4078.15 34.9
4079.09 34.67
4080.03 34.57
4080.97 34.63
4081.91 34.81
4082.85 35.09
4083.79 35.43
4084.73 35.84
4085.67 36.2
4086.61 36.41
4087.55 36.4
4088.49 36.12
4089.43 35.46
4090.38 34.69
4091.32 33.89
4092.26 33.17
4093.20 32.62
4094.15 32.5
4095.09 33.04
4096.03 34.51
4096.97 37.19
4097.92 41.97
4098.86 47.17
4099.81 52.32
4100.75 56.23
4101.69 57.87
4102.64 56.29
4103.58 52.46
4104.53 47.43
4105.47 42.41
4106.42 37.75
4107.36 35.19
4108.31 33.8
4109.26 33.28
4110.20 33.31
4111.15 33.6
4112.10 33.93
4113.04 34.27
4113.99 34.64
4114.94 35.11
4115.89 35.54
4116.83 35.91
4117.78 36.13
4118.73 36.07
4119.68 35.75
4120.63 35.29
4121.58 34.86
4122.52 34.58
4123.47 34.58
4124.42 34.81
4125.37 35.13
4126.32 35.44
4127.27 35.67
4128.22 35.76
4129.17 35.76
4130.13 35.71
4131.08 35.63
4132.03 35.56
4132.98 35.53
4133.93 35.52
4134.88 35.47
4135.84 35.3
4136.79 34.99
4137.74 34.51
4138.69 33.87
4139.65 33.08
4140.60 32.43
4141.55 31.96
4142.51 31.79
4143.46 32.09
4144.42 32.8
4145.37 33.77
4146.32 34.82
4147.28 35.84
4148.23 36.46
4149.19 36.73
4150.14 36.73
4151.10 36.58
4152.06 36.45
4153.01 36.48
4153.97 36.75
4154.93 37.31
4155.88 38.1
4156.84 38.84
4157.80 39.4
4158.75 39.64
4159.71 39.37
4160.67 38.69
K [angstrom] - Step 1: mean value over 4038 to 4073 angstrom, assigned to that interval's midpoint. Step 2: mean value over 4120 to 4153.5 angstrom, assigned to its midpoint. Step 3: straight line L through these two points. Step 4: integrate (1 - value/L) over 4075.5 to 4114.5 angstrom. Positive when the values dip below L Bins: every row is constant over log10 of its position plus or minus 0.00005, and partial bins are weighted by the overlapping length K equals -2.7 angstrom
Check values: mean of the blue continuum 36.6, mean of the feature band 38.2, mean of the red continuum 34.9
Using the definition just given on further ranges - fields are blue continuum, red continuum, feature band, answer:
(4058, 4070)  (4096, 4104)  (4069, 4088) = 2.37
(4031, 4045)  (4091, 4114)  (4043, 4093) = 2.45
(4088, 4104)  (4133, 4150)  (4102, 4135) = 0.96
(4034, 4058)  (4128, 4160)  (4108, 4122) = 0.41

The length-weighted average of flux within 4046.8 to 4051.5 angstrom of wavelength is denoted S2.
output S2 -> 36.6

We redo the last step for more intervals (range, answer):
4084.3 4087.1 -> 36.2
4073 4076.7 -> 36.8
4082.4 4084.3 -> 35.3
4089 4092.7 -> 34.3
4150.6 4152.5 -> 36.4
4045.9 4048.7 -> 36.6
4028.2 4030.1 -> 36.4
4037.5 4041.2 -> 36.5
